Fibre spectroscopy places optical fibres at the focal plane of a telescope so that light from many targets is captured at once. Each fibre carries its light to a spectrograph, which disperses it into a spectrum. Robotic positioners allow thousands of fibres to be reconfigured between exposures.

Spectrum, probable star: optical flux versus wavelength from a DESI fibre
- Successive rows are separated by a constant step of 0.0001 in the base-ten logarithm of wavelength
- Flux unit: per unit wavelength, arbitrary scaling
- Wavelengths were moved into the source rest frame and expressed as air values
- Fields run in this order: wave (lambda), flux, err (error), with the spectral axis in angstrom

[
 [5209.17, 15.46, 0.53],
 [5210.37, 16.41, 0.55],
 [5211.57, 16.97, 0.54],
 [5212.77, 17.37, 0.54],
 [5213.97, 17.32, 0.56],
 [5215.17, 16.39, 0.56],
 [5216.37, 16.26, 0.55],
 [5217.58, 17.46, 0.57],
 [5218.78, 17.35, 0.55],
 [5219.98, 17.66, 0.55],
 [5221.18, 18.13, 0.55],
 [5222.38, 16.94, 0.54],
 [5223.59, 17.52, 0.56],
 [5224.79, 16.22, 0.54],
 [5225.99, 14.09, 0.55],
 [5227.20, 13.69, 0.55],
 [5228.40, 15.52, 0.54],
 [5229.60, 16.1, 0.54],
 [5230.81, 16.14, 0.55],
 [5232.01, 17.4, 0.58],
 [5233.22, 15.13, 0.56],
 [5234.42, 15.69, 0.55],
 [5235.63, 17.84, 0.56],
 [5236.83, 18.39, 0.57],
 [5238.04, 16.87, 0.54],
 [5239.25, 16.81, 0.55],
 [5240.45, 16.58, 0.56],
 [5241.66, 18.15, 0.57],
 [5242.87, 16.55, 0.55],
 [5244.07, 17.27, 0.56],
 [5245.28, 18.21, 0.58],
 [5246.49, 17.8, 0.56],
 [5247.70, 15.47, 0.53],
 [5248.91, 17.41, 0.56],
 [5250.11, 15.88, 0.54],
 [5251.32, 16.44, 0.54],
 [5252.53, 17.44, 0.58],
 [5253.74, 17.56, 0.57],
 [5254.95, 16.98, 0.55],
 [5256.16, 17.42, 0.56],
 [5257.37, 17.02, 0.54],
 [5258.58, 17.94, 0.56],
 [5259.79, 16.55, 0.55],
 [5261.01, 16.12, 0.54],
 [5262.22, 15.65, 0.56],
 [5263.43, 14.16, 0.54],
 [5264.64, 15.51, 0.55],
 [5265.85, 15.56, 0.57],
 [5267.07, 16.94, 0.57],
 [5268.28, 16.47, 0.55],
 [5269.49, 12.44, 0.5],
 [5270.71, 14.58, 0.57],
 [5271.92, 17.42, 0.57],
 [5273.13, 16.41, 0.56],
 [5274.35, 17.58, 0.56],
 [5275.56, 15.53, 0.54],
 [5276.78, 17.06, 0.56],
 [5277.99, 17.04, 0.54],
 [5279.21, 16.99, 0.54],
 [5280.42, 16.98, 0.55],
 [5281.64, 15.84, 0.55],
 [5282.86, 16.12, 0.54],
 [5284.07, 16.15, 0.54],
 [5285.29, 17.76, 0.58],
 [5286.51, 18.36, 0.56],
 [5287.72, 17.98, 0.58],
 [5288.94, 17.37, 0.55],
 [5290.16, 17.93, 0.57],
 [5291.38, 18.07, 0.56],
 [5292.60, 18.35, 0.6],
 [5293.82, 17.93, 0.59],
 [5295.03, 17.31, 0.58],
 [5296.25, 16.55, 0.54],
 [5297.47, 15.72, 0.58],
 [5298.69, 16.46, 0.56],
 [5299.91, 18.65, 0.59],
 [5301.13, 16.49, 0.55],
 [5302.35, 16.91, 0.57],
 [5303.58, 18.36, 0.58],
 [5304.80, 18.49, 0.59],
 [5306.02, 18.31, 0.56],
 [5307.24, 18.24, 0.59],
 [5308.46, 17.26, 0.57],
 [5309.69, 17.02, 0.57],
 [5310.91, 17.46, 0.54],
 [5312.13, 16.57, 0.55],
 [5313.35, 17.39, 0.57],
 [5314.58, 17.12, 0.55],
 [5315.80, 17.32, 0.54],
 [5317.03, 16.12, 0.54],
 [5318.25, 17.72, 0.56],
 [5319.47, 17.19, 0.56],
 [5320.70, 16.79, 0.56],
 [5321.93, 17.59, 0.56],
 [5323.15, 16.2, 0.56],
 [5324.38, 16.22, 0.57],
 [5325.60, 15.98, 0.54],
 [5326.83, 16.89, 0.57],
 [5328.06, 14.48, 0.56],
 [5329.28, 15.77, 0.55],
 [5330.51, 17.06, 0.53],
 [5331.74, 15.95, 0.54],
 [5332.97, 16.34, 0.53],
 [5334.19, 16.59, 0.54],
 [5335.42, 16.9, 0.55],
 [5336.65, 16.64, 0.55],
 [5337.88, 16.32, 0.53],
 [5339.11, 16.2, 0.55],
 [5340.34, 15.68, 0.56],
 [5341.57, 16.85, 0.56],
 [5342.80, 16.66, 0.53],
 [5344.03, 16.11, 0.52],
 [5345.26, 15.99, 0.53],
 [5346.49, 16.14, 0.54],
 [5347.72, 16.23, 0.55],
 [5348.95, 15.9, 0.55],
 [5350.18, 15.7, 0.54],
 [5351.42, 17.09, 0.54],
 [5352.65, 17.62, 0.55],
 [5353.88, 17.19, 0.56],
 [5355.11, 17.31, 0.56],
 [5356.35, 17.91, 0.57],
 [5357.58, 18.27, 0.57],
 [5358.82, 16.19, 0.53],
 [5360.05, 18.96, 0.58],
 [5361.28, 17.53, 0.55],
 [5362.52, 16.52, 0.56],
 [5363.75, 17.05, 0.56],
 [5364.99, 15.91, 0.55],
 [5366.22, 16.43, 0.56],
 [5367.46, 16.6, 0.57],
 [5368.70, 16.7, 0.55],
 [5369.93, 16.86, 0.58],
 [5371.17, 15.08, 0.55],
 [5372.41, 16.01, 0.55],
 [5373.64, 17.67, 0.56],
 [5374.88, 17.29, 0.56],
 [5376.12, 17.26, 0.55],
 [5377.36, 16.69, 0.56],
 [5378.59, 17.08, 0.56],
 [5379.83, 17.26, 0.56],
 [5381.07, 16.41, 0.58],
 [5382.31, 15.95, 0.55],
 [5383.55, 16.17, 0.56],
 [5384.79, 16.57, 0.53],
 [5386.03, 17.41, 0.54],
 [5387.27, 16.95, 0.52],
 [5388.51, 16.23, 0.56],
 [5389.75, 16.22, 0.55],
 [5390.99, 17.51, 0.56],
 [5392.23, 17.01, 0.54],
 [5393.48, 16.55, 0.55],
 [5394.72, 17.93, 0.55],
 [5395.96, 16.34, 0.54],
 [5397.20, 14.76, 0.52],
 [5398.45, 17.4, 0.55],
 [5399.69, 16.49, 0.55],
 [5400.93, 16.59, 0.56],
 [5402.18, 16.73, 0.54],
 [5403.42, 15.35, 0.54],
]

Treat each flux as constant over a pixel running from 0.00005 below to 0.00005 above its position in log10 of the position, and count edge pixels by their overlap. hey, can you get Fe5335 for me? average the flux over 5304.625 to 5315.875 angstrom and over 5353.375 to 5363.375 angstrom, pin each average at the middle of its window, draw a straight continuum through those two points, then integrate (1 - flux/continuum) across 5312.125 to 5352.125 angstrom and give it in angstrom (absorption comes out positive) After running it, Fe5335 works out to 2.3 angstrom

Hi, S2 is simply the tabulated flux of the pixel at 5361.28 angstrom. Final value 17.53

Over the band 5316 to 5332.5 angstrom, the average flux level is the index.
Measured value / 16.5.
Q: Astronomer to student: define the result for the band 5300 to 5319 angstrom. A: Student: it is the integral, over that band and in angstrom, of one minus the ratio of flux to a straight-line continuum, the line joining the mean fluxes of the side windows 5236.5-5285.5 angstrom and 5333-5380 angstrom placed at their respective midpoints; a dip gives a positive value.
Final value -0.86 angstrom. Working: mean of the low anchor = 16.6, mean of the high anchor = 16.7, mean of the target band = 17.4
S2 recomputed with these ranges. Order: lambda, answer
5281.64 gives 15.84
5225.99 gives 14.09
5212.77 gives 17.37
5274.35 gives 17.58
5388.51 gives 16.23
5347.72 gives 16.23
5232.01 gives 17.4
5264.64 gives 15.51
